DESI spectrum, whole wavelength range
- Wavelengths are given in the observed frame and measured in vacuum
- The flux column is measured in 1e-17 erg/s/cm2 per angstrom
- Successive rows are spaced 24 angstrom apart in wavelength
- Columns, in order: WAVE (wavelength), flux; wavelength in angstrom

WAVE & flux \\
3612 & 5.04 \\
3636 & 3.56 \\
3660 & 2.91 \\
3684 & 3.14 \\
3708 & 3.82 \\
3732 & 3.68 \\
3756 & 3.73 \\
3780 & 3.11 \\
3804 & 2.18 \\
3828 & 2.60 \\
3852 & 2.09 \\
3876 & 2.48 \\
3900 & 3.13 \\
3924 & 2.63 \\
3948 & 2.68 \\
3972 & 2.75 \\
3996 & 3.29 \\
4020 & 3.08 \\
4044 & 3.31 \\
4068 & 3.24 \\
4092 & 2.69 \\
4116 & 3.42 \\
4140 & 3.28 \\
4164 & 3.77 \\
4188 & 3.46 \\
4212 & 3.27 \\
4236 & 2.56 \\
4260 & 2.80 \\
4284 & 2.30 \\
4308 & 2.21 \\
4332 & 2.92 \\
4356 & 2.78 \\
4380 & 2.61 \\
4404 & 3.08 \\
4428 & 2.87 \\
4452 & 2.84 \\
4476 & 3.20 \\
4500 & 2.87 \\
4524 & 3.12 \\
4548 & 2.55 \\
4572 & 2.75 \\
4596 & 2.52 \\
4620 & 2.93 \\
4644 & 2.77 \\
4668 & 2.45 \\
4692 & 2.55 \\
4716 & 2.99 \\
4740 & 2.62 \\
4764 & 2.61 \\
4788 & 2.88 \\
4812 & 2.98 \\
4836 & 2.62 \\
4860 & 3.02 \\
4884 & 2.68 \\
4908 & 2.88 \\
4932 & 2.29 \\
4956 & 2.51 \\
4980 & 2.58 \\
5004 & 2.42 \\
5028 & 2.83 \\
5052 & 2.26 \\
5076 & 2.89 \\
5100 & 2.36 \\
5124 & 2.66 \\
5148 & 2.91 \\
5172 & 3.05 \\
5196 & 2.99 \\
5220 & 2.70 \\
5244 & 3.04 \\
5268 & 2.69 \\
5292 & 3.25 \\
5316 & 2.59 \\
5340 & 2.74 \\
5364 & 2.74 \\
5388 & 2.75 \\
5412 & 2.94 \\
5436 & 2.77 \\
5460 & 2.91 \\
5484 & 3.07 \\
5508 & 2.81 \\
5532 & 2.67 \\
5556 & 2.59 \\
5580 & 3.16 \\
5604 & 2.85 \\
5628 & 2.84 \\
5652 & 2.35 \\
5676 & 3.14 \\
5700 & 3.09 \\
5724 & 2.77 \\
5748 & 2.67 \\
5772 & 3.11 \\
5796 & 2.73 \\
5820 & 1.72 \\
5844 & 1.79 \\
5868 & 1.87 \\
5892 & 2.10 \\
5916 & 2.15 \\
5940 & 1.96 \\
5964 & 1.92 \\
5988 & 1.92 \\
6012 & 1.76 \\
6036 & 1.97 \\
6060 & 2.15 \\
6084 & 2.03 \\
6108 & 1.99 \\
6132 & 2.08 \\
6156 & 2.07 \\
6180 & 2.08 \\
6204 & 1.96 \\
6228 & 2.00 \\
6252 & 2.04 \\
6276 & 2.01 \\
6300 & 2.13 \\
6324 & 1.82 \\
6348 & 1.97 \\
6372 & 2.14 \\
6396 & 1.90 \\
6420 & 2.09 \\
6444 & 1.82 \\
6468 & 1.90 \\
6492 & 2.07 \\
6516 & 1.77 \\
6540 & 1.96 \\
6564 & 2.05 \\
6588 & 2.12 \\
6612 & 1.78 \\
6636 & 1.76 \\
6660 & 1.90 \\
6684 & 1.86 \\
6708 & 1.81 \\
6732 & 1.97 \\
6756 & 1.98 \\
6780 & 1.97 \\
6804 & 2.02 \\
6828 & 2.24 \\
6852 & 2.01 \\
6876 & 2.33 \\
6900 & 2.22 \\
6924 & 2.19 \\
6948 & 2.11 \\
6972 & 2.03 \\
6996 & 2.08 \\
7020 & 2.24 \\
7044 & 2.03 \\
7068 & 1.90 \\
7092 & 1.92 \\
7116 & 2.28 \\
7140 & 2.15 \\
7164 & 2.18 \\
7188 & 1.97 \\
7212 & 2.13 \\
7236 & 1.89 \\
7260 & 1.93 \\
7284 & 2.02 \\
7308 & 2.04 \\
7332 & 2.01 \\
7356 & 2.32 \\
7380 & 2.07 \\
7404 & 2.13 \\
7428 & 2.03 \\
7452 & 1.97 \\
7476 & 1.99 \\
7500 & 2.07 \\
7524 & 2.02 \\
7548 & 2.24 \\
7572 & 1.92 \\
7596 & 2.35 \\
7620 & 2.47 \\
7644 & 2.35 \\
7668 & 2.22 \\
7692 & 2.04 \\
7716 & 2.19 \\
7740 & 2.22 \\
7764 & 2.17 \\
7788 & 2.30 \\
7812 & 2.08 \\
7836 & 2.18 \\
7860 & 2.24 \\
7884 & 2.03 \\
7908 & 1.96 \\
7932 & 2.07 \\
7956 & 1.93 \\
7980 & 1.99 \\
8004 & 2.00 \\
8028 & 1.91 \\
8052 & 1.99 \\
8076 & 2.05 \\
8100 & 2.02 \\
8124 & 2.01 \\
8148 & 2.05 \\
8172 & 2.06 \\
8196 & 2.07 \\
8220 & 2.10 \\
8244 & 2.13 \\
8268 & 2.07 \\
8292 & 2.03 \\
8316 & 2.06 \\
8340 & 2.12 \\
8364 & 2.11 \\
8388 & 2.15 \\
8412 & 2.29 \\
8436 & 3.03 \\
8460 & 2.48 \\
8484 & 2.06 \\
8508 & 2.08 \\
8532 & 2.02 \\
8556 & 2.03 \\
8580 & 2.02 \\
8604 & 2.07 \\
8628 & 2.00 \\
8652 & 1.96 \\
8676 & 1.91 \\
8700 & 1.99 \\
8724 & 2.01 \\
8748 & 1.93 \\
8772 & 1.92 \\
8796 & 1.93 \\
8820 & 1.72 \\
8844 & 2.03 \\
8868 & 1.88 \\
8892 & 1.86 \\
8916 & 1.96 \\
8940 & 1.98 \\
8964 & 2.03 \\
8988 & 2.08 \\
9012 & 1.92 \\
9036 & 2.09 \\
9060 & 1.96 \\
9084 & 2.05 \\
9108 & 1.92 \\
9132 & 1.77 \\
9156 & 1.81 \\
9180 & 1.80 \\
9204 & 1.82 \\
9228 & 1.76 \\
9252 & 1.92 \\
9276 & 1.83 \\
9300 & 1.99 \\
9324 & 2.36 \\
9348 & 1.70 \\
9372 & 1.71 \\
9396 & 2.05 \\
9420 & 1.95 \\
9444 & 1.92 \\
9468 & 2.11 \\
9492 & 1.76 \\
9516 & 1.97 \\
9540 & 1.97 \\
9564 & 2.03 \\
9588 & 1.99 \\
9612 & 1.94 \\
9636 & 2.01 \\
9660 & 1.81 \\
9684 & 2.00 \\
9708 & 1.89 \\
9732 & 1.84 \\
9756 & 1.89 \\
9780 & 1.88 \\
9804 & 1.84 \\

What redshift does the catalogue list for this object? 0.284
